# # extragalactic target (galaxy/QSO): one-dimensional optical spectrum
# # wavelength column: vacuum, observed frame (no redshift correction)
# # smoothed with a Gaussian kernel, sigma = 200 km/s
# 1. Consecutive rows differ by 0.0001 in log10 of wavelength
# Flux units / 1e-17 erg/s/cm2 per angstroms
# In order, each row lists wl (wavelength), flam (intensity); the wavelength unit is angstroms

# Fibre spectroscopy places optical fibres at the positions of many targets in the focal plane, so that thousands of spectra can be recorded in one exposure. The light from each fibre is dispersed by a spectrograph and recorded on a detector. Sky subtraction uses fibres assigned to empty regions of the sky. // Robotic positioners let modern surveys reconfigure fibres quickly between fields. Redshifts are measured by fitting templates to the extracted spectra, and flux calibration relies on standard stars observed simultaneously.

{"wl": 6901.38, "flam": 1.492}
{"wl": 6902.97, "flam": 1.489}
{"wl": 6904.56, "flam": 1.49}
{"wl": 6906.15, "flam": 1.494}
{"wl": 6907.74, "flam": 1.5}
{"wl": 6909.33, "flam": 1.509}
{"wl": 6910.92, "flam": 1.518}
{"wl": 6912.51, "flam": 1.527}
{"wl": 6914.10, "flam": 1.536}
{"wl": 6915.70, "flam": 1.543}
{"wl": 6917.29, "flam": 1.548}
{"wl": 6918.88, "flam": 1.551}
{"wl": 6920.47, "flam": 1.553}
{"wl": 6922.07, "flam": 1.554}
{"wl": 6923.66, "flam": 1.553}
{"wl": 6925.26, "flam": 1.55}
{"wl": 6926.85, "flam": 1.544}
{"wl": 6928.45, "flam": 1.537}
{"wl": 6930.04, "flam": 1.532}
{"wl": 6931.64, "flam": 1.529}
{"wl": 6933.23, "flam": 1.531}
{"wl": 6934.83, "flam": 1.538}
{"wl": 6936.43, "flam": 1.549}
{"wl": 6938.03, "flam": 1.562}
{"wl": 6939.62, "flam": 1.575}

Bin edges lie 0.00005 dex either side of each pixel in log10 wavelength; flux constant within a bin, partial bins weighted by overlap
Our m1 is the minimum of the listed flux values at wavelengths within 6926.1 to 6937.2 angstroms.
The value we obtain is 1.529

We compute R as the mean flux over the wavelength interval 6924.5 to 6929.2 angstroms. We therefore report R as 1.54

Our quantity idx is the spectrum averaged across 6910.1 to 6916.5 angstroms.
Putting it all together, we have 1.53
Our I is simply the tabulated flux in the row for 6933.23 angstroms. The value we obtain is 1.531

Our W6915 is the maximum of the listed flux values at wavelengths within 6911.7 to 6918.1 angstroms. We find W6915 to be 1.548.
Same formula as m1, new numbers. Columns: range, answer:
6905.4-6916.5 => 1.494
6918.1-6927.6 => 1.544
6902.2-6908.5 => 1.489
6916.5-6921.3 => 1.548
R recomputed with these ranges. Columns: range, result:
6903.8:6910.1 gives 1.5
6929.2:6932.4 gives 1.53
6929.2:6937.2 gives 1.54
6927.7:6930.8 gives 1.54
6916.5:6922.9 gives 1.55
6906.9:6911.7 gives 1.51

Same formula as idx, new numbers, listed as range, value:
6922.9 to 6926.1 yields 1.55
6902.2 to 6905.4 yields 1.49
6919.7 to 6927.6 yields 1.55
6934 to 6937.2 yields 1.54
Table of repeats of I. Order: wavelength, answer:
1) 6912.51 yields 1.527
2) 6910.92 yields 1.518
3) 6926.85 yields 1.544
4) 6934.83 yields 1.538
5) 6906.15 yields 1.494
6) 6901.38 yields 1.492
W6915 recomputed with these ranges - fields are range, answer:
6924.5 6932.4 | 1.55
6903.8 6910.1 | 1.509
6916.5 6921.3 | 1.553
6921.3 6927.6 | 1.554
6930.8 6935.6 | 1.538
